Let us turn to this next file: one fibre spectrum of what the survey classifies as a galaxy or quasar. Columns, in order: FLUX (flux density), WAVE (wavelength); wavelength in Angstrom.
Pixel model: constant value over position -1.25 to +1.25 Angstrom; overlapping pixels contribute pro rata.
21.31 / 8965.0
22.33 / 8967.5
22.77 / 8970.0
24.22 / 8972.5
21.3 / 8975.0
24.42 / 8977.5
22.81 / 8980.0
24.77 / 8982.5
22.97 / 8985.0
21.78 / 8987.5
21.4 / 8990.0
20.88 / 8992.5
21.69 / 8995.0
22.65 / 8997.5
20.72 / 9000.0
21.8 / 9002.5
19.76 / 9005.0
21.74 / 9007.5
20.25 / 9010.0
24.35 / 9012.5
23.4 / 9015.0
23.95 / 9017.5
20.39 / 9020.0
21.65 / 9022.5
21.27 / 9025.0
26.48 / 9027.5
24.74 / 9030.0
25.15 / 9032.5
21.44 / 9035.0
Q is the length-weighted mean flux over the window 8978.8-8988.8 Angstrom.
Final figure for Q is 23.1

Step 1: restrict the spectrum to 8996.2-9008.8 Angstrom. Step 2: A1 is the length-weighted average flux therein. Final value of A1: 21.3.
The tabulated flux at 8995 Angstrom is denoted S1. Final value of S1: 21.69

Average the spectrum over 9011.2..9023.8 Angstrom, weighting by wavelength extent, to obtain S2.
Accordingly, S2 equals 22.7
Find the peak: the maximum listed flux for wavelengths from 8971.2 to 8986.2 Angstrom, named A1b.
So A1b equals 24.77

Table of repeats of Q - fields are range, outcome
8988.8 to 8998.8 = 21.7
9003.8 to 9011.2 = 20.6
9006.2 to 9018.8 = 22.7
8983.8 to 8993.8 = 21.8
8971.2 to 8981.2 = 23.2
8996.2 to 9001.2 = 21.7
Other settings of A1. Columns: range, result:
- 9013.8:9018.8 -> 23.6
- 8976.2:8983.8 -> 24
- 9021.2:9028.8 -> 23.1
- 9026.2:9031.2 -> 25.6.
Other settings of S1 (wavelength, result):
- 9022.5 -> 21.65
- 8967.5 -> 22.33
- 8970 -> 22.77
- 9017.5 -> 23.95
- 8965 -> 21.31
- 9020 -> 20.39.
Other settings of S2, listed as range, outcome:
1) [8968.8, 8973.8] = 23.5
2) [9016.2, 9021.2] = 22.2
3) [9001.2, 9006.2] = 20.8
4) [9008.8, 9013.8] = 22.3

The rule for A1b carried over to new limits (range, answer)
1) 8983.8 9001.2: 22.97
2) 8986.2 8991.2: 21.78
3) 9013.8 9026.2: 23.95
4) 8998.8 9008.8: 21.8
